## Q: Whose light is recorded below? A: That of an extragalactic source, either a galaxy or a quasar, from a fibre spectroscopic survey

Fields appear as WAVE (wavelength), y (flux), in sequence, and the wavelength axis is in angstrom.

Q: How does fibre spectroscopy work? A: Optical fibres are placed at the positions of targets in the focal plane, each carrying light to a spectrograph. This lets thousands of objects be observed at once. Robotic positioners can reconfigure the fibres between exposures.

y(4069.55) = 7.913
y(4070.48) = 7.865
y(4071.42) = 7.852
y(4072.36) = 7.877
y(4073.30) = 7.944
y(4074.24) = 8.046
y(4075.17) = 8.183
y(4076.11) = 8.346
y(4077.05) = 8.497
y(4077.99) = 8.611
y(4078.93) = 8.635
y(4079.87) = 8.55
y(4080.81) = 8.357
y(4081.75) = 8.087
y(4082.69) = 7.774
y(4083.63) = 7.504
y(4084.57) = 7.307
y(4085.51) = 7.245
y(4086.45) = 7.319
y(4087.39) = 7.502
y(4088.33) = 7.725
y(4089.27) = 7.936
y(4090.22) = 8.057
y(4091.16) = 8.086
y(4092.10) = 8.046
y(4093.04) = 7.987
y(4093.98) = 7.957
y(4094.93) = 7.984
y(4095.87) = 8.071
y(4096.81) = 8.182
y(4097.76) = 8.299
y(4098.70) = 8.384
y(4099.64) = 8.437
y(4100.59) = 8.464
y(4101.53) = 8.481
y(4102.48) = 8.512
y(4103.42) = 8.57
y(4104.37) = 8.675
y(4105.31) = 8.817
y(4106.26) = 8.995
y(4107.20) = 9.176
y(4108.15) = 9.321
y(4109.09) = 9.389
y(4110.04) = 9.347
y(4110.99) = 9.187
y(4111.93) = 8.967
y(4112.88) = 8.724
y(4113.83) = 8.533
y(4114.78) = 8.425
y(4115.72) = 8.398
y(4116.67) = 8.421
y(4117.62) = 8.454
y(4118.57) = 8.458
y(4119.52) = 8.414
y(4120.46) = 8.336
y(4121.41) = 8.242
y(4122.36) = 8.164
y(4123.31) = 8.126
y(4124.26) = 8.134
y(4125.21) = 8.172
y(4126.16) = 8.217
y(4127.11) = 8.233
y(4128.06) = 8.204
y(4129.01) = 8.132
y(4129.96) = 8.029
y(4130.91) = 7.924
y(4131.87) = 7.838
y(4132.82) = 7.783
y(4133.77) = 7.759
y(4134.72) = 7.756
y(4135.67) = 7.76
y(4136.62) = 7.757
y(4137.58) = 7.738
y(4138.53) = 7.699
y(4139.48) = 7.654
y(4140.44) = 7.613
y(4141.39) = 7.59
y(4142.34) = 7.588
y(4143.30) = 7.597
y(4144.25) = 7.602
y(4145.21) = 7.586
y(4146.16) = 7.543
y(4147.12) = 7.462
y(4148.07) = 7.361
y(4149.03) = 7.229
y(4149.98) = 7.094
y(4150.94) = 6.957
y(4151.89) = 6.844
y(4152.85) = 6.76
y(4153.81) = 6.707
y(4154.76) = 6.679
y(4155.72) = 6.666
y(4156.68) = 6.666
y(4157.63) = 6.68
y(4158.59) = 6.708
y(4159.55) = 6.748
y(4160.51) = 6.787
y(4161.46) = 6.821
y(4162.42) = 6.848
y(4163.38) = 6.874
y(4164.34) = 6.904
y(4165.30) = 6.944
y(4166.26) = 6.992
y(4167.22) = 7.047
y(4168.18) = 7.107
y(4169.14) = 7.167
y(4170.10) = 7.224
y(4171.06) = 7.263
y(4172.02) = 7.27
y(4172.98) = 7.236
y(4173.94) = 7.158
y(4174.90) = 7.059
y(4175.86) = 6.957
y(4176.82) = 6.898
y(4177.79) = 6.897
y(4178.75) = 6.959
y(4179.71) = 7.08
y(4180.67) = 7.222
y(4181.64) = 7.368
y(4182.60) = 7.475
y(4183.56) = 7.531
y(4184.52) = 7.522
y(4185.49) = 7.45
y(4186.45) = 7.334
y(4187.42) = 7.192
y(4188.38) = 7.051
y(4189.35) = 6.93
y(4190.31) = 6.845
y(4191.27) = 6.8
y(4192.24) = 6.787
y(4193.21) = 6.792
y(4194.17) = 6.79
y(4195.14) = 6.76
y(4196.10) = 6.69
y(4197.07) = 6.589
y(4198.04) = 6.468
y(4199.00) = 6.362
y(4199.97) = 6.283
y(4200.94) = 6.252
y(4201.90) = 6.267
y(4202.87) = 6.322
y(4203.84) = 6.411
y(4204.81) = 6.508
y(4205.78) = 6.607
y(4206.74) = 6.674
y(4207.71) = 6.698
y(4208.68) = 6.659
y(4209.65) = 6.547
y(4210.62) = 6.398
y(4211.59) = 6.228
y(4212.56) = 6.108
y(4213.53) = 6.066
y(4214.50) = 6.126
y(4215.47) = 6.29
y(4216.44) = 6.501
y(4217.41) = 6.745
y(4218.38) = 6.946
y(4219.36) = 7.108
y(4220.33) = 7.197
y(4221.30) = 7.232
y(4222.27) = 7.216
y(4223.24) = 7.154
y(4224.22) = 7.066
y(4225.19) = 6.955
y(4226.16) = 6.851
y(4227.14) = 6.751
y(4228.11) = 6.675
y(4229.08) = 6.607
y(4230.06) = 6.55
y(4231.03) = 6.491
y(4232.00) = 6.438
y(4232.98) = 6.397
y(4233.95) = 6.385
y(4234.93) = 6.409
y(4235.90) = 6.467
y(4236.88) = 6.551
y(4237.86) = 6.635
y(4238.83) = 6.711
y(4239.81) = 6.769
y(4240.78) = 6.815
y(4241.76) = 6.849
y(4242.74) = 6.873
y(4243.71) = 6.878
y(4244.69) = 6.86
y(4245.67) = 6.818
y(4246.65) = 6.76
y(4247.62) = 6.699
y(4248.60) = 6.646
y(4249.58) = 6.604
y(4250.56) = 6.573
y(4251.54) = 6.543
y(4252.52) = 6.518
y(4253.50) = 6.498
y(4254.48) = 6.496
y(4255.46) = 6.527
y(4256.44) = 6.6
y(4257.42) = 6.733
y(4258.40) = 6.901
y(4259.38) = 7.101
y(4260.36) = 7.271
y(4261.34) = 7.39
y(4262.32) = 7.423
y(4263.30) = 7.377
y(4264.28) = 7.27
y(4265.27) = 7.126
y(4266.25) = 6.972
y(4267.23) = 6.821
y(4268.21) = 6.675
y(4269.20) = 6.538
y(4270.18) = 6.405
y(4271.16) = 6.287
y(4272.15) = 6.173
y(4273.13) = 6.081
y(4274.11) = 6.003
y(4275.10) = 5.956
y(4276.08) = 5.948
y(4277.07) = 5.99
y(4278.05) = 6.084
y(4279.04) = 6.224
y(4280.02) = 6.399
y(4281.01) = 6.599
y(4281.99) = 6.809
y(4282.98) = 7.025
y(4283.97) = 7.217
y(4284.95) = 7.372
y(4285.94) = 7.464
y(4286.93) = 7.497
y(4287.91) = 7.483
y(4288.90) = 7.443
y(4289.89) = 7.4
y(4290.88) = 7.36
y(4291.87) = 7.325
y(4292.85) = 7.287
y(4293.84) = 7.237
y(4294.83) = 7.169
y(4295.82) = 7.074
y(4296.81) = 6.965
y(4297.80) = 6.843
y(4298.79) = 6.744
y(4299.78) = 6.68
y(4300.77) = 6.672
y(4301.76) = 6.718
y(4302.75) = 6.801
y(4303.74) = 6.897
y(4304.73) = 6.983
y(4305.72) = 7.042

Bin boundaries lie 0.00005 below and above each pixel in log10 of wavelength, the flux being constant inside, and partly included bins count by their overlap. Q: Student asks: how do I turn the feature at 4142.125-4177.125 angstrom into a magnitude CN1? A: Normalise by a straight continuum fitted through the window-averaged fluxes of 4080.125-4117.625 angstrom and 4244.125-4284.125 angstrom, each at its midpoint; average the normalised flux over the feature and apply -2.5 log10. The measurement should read 0.10 mag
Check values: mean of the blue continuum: 8.33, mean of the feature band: 7.05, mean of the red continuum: 6.65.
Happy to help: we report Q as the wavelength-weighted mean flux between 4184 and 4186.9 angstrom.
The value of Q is 7.44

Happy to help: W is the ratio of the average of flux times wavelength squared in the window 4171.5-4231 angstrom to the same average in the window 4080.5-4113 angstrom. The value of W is 0.86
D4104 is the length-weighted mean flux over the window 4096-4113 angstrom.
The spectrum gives 8.76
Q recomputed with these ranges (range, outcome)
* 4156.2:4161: 6.73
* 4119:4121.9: 8.35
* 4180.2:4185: 7.43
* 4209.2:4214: 6.27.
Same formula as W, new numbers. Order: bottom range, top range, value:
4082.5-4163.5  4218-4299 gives 0.92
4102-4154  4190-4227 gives 0.85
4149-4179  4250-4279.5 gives 1.00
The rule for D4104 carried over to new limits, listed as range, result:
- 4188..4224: 6.63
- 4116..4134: 8.17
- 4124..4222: 7.07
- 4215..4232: 6.83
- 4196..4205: 6.4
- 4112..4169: 7.59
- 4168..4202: 6.98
